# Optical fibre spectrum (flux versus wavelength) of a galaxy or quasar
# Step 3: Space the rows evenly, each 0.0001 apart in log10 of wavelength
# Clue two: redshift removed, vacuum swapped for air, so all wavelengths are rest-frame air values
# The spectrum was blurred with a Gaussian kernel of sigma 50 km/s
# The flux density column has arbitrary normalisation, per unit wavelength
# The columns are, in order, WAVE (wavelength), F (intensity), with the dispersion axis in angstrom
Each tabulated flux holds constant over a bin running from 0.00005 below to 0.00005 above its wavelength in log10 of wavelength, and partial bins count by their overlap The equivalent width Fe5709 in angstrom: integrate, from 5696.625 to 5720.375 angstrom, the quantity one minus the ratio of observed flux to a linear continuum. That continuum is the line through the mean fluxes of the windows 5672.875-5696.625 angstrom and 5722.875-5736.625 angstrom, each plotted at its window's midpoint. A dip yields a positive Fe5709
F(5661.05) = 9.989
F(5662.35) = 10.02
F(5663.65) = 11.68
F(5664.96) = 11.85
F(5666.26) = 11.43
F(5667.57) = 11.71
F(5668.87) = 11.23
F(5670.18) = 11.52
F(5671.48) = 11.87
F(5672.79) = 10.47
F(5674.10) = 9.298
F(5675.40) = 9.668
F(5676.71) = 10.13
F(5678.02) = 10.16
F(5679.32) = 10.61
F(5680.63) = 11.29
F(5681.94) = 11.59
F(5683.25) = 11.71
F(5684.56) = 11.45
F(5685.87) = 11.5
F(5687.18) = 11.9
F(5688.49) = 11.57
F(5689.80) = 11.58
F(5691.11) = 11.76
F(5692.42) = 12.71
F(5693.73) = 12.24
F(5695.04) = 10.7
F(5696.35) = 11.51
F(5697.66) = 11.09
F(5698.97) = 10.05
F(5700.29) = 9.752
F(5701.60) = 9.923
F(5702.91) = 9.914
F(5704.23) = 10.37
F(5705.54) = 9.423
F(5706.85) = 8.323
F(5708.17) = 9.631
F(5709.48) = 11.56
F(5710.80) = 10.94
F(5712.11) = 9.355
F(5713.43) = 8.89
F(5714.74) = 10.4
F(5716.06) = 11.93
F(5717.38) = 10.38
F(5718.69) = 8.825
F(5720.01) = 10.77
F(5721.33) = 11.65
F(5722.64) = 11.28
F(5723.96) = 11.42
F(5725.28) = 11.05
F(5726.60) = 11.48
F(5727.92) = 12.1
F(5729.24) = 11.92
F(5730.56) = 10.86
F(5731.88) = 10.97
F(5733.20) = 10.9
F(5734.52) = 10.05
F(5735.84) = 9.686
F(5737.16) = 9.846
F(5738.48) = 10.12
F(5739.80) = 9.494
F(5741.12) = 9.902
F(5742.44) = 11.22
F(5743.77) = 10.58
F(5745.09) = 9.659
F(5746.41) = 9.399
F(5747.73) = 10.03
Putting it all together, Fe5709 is 2.1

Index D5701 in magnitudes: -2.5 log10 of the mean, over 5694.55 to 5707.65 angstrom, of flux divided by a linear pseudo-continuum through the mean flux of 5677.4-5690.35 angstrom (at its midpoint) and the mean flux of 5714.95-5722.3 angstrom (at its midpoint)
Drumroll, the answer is 0.10 mag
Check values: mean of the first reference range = 11.3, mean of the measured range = 10.1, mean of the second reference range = 10.7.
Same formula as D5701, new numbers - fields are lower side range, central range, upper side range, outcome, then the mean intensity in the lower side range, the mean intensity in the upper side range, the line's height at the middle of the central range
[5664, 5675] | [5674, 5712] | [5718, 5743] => 0.02 mag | 11.2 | 10.7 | 11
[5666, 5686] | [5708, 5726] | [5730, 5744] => -0.01 mag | 11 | 10.3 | 10.5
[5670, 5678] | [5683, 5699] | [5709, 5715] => -0.13 mag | 10.4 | 10.2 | 10.3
